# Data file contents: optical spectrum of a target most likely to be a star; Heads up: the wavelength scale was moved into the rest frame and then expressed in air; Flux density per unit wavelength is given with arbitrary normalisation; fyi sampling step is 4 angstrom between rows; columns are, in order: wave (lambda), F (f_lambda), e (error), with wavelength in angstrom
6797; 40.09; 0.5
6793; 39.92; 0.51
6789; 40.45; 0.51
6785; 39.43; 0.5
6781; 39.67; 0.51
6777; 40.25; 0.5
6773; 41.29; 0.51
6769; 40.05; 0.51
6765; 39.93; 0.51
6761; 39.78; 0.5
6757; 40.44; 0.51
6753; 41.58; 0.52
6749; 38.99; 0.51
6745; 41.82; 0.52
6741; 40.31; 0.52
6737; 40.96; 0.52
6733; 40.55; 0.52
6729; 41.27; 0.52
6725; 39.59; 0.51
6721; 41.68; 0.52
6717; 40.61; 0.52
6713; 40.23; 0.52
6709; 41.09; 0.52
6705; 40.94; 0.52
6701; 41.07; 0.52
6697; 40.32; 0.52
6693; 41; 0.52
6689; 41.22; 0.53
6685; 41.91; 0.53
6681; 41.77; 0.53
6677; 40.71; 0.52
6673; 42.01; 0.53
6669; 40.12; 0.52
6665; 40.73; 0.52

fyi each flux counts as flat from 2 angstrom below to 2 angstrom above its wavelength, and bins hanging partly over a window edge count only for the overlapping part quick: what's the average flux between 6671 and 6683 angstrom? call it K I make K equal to 41.5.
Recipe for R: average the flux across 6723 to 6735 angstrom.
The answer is 40.5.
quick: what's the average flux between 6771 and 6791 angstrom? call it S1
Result 40.2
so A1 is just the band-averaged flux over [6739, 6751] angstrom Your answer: 40.4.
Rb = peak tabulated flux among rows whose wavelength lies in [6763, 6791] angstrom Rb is 41.29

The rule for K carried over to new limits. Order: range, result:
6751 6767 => 40.4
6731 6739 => 40.8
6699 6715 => 40.8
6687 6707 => 40.9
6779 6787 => 39.5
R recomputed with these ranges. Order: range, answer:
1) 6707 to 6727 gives 40.6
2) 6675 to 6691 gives 41.4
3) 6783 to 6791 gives 39.9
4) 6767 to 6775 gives 40.7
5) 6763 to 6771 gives 40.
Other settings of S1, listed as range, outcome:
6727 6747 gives 41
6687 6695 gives 41.1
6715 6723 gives 41.1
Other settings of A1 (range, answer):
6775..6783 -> 40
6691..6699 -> 40.7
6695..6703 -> 40.7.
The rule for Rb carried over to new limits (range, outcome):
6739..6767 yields 41.82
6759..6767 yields 39.93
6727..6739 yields 41.27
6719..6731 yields 41.68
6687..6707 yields 41.22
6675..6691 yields 41.91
